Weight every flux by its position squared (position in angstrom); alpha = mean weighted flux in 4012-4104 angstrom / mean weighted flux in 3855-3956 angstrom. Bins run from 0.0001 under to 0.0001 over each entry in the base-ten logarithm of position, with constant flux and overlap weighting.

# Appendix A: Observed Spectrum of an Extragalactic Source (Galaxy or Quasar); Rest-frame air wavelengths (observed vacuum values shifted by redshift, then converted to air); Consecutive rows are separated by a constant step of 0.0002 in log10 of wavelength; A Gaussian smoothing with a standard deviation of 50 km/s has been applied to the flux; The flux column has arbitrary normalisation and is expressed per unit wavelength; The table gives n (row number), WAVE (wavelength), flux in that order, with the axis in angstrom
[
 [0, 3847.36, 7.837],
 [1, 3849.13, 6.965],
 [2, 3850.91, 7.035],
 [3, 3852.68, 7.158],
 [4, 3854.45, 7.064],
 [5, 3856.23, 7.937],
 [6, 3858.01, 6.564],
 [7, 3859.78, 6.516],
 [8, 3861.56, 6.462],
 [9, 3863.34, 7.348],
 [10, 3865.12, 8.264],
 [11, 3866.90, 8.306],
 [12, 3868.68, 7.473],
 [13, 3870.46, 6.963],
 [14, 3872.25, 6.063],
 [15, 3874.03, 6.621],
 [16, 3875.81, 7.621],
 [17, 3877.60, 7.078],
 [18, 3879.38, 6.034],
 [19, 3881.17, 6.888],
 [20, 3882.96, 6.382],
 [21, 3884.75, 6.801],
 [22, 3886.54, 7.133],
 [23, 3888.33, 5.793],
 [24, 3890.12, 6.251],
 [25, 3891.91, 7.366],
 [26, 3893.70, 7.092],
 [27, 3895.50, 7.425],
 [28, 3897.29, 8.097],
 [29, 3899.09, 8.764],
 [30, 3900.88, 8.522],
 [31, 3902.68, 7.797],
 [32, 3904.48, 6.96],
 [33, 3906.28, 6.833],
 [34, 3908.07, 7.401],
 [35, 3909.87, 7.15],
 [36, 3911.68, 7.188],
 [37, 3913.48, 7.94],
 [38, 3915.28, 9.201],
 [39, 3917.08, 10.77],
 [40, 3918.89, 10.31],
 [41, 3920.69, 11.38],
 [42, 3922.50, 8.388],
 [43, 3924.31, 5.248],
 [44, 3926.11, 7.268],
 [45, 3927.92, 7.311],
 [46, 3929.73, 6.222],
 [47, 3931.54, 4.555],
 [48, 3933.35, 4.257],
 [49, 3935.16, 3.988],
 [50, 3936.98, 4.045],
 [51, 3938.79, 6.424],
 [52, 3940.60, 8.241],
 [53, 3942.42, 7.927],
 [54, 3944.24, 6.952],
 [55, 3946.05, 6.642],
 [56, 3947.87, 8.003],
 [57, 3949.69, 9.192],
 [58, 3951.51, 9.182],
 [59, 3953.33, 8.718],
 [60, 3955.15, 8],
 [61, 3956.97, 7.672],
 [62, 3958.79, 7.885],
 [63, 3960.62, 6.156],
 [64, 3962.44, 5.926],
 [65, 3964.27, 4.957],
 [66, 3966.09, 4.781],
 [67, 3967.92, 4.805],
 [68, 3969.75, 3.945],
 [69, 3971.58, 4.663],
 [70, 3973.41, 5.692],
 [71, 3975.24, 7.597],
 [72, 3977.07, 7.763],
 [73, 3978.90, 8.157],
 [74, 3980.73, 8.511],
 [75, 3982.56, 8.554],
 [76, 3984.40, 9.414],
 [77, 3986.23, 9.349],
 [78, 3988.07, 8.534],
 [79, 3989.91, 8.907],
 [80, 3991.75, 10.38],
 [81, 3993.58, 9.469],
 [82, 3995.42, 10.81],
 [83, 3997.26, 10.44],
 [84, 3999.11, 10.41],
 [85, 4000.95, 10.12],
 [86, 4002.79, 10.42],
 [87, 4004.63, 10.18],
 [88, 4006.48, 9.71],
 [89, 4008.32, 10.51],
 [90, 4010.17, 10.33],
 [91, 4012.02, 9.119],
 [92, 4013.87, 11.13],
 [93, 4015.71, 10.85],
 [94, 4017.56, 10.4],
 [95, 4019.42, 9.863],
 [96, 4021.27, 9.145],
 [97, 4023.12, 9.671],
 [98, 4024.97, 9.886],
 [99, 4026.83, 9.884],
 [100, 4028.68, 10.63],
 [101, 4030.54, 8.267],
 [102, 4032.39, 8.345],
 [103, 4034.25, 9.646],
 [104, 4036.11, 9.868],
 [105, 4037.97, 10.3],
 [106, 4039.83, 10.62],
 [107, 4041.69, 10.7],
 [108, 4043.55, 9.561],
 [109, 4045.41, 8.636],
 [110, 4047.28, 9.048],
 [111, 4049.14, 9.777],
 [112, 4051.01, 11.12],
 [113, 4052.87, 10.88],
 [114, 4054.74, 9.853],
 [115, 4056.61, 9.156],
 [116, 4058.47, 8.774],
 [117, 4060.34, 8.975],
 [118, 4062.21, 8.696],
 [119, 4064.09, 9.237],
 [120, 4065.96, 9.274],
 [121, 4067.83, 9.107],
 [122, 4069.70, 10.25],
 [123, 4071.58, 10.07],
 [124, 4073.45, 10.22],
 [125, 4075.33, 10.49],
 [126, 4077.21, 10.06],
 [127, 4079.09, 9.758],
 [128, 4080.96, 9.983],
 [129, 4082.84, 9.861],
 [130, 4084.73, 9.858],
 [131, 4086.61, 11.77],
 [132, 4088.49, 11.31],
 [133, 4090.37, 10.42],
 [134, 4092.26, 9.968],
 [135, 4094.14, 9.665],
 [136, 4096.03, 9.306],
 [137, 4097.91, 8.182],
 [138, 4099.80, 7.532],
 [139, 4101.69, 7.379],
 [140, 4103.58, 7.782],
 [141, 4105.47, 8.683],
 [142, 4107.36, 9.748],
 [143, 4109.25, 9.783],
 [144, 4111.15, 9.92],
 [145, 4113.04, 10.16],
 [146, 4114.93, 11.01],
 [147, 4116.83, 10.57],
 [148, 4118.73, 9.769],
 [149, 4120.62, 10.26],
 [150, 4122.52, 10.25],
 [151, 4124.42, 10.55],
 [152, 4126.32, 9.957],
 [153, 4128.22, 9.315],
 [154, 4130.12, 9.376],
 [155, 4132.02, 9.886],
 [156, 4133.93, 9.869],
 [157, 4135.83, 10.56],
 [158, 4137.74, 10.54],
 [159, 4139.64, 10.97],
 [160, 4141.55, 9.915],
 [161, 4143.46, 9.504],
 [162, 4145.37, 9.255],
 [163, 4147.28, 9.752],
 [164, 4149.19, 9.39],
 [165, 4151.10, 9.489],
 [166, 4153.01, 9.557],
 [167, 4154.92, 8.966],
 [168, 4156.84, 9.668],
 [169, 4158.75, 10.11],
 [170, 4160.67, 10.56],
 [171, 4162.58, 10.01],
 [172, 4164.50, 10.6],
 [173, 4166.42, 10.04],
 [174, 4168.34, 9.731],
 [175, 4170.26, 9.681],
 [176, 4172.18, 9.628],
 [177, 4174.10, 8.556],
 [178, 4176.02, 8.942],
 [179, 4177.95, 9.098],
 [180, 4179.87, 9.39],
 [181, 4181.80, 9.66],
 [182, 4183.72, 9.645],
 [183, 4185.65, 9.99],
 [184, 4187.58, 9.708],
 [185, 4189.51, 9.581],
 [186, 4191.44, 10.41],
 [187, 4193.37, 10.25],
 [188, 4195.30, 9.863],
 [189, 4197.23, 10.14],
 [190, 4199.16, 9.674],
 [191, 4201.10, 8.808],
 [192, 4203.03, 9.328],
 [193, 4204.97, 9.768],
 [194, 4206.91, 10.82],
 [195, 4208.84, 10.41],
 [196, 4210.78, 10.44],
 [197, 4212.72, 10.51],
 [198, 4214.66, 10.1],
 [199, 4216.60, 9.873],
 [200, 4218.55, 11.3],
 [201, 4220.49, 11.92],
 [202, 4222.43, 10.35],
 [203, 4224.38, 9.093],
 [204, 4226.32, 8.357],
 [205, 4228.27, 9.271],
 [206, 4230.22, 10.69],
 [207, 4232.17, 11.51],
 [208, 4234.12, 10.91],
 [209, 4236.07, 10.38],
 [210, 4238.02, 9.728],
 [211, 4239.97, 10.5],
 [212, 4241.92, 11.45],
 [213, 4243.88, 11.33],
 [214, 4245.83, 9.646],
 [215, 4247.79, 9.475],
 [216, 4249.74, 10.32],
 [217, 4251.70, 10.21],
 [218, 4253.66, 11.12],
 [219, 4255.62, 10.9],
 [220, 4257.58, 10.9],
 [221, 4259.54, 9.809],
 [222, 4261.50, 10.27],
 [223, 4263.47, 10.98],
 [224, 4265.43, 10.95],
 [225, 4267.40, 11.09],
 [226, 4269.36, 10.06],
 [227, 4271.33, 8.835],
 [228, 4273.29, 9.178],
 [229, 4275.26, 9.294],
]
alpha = 1.43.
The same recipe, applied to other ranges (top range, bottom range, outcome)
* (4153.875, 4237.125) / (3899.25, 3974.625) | 1.60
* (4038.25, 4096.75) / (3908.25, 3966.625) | 1.45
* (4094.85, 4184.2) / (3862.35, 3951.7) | 1.48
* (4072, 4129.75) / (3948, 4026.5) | 1.20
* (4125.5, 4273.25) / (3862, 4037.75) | 1.42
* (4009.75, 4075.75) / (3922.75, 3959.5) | 1.48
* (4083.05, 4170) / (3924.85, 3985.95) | 1.57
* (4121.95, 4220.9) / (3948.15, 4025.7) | 1.26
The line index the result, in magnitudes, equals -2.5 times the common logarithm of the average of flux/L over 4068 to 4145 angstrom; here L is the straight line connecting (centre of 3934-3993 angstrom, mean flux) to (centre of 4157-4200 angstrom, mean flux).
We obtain -0.11 mag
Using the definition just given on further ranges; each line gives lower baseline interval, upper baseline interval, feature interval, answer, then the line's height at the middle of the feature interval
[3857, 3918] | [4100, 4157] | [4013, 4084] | -0.10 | 8.91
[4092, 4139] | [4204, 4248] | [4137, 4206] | 0.03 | 9.99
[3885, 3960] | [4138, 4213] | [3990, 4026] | -0.22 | 8.24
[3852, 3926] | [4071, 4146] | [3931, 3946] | 0.34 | 8.01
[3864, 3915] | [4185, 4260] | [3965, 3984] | 0.23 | 8.01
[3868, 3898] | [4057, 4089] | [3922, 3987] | 0.17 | 7.99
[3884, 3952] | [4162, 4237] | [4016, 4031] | -0.18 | 8.33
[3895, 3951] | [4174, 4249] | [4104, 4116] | -0.08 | 9.13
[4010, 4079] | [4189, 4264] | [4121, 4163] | 0.02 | 10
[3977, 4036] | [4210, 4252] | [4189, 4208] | 0.04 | 10.2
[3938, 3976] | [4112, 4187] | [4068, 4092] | -0.17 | 8.76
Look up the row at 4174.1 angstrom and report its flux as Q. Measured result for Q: 8.556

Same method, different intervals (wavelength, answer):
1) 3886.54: 7.133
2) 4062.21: 8.696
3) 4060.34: 8.975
